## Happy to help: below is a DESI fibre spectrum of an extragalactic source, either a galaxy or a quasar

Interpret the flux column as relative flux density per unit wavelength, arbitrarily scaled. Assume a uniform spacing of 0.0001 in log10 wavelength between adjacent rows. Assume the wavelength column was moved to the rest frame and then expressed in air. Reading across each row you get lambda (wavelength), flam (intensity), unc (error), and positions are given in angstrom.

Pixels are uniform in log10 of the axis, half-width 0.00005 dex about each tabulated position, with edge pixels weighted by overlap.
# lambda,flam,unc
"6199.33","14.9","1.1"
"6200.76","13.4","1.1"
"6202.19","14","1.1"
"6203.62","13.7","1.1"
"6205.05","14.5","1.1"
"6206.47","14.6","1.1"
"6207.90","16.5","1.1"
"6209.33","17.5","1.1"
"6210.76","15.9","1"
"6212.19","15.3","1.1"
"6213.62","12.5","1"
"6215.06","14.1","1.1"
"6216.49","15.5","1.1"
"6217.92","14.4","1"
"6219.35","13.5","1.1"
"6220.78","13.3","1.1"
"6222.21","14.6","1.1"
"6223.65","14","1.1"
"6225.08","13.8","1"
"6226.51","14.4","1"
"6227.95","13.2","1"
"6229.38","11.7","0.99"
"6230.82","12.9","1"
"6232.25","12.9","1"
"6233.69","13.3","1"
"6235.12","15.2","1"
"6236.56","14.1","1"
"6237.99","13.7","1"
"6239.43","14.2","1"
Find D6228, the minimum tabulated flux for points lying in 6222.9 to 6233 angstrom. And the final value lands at 11.7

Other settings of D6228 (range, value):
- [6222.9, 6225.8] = 13.8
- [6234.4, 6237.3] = 14.1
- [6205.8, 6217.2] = 12.5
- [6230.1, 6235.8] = 12.9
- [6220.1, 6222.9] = 13.3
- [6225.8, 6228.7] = 13.2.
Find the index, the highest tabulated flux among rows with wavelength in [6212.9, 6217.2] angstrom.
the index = 15.5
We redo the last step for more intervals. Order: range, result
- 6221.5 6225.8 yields 14.6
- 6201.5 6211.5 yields 17.5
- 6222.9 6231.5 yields 14.4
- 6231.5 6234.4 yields 13.3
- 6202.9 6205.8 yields 14.5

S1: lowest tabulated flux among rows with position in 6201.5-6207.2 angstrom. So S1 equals 13.7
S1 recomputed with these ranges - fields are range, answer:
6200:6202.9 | 13.4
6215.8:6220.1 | 13.5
